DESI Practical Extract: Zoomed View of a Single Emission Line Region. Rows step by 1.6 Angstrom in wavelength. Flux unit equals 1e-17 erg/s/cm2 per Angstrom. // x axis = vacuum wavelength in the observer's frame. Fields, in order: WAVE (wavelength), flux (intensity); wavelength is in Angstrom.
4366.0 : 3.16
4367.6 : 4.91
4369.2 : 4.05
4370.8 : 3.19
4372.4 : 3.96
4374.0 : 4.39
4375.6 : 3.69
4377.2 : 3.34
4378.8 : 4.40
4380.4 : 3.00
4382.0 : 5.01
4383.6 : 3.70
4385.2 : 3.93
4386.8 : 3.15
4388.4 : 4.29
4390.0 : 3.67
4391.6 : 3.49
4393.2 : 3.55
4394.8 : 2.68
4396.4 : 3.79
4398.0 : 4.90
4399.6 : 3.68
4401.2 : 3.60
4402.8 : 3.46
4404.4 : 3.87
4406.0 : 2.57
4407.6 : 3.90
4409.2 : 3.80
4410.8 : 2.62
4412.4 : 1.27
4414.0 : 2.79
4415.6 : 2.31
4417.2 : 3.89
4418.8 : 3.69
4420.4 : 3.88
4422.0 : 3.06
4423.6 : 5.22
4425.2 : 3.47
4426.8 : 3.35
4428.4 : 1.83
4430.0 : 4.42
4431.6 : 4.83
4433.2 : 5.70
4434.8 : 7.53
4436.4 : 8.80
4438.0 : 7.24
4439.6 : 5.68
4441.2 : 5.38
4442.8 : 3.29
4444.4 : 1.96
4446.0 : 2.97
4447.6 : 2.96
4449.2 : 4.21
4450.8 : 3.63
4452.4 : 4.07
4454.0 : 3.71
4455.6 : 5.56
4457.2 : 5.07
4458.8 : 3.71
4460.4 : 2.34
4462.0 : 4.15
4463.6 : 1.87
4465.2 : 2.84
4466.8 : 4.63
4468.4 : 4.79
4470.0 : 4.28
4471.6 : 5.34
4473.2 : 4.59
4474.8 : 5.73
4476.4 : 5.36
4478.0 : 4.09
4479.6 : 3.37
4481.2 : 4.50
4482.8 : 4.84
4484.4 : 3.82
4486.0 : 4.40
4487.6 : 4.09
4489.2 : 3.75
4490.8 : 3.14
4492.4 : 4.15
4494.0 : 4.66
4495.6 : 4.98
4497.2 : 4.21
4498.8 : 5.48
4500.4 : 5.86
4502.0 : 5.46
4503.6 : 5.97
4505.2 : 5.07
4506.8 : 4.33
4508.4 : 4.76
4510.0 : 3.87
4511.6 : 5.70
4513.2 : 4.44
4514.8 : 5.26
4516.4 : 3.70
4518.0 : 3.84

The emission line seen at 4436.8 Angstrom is [O II]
